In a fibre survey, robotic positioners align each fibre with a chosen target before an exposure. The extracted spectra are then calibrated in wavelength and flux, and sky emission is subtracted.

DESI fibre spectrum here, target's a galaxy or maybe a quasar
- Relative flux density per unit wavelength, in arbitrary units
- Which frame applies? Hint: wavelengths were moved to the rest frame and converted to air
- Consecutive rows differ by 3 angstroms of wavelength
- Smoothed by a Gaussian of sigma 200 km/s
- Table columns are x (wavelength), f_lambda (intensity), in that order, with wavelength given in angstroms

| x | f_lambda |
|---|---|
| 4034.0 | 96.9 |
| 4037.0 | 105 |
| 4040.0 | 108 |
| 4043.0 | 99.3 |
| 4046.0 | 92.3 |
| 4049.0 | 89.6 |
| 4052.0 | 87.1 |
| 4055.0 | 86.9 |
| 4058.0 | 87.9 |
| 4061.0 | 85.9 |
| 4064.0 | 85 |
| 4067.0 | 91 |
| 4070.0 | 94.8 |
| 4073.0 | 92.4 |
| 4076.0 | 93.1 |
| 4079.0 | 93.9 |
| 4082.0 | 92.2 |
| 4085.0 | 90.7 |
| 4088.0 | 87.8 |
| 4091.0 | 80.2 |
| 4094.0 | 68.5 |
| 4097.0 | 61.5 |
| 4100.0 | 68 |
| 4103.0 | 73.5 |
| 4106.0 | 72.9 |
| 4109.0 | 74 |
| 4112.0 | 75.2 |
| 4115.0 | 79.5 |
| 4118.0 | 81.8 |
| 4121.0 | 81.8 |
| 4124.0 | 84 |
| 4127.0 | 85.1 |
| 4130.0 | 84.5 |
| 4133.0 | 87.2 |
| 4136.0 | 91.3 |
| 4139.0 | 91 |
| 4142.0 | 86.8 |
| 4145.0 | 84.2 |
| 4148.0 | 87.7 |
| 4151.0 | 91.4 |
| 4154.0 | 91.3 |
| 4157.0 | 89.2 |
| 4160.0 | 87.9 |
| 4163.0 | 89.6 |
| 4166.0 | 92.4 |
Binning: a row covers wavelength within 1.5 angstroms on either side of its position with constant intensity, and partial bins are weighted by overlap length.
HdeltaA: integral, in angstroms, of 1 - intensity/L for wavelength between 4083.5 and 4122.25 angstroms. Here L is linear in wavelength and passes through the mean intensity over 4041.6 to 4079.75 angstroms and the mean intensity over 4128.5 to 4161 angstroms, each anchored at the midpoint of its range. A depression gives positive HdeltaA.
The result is 5.62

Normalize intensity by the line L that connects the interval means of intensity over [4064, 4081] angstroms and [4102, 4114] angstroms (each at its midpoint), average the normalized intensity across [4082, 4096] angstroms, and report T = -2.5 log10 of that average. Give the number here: 0.02 mag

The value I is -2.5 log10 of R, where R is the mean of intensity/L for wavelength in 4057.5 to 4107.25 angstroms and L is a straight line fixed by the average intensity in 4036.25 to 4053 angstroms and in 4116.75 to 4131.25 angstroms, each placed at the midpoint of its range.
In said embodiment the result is 0.09 mag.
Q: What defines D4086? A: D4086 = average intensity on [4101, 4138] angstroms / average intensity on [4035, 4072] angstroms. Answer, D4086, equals 0.9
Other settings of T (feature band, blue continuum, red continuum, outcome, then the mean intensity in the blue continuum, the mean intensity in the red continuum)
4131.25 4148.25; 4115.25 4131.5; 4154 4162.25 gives -0.03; 83.1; 89.1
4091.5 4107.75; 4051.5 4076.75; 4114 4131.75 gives 0.22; 89.3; 82.9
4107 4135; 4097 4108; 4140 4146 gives -0.05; 70.2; 86.1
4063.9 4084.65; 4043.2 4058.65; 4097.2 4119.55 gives -0.11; 89.7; 74.2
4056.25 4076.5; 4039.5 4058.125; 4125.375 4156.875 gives 0.02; 92.6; 88.1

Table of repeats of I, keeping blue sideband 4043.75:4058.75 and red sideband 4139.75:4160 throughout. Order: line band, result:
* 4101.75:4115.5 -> 0.188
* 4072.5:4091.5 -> -0.017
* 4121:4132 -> 0.055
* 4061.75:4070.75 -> -0.004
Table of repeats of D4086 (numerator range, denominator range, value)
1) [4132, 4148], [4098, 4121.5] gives 1.17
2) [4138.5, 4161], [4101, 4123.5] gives 1.15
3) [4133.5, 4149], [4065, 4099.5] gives 1.03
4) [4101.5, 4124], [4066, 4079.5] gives 0.83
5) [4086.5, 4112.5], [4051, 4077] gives 0.82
